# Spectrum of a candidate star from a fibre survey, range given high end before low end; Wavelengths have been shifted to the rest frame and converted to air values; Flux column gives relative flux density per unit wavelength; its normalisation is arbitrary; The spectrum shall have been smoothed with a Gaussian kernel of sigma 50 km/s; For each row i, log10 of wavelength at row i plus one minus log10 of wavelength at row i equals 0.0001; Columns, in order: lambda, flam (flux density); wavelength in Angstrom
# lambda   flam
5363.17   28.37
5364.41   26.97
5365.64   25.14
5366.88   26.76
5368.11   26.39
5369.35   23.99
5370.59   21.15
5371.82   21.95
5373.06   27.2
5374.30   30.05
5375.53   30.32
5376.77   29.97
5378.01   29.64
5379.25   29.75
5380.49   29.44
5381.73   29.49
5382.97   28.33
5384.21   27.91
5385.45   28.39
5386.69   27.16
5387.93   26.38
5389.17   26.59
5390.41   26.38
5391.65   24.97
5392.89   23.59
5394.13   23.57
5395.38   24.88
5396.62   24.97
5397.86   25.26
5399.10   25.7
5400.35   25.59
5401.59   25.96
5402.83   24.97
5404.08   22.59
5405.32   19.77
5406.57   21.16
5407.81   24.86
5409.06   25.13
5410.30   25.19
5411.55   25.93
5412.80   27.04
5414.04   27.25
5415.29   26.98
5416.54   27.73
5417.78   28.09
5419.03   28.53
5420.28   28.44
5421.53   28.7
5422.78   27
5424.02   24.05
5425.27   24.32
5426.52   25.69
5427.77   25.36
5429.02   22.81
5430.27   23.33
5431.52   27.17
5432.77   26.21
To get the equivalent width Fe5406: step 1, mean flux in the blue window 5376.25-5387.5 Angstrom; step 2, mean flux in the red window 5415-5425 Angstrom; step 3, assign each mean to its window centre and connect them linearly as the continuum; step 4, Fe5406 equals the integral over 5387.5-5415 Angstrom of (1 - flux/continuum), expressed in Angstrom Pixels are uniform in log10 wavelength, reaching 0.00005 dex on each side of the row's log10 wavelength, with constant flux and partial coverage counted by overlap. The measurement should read 3.1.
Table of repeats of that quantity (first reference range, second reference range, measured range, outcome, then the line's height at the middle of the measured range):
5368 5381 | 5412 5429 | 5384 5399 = 0.7 Angstrom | 27.1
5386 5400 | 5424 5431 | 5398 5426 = -1.0 Angstrom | 24.8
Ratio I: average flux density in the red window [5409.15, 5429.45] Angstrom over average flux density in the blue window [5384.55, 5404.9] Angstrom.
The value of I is 1.04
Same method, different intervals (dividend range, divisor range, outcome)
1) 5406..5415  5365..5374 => 1.02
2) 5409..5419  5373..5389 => 0.93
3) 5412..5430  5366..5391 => 0.97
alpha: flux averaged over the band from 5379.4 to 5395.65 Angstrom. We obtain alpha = 26.8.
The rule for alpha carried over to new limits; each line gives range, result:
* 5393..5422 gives 25.5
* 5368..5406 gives 26.2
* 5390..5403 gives 25.1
